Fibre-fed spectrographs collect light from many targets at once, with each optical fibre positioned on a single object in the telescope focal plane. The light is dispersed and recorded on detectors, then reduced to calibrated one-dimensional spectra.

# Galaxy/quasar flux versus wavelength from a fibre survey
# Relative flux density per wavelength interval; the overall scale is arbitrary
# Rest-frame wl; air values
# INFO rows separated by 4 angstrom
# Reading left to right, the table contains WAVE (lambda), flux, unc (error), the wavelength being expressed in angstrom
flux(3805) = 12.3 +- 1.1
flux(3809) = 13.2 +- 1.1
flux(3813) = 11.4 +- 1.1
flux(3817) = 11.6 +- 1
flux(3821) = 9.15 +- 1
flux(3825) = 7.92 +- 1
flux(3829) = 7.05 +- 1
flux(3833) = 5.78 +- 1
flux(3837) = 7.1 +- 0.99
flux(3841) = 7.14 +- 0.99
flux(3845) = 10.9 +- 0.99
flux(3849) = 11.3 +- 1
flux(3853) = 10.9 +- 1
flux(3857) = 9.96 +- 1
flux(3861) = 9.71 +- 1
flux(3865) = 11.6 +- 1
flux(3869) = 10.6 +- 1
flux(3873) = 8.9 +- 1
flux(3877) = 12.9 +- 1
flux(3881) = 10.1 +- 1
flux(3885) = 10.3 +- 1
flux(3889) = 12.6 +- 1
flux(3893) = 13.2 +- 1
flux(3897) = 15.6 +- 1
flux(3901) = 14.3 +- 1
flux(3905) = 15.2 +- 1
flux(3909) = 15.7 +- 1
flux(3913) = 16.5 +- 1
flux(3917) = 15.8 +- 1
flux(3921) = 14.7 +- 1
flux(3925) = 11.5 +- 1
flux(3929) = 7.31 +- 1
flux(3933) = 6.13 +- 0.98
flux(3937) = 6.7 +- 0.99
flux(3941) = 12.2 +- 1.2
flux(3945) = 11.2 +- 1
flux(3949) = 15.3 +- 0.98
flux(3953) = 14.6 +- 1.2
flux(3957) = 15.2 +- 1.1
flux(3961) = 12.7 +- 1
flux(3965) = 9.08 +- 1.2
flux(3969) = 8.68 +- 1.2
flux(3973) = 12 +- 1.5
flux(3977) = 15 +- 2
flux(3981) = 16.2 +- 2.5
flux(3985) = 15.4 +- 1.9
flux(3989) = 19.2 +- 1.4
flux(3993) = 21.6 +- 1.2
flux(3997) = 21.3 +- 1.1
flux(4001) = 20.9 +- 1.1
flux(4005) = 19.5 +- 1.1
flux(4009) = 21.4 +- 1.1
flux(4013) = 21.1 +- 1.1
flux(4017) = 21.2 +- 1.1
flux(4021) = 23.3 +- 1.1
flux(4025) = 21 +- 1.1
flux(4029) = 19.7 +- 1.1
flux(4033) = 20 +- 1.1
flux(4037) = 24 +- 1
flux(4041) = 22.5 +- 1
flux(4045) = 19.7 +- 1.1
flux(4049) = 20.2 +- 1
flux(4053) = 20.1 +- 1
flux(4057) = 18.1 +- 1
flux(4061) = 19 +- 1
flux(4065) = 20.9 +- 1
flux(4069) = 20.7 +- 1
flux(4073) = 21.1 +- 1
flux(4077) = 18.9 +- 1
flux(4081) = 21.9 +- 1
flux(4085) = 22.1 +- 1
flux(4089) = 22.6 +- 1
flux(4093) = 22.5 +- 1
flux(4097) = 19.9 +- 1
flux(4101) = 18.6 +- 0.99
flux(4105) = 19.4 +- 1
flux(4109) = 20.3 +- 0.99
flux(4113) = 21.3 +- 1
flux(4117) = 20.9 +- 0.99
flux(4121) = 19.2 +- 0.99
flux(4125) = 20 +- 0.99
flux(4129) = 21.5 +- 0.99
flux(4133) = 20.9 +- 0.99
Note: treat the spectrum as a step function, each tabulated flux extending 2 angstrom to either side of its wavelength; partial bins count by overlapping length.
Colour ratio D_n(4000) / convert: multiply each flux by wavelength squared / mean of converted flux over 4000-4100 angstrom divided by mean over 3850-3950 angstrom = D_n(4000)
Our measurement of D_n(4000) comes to 1.89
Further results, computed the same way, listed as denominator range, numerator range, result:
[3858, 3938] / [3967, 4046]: 1.69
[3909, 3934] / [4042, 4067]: 1.69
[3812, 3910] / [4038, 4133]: 2.13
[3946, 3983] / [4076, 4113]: 1.69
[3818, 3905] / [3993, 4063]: 2.16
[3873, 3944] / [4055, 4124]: 1.82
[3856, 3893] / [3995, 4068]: 2.06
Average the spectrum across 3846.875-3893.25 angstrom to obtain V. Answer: 10.9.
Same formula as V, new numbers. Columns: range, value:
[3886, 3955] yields 12.8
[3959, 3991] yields 13.5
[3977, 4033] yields 19.9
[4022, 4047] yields 21.2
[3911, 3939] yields 11.2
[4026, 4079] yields 20.4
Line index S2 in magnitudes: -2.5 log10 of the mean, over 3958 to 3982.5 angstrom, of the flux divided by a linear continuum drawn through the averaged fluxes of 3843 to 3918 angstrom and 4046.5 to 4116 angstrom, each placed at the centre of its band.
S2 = 0.29 mag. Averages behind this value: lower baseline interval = 12.4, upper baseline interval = 20.4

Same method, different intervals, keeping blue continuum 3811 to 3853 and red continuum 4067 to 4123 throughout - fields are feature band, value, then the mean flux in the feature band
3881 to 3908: -0.132 mag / 13.4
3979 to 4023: -0.212 mag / 20.1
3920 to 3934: 0.317 mag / 9.84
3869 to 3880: 0.014 mag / 10.8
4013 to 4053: -0.185 mag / 21.2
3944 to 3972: 0.172 mag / 12.4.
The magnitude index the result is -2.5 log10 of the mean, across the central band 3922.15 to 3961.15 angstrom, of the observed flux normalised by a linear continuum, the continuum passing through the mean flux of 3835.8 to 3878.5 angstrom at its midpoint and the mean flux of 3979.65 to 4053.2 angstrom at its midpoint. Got 0.36 mag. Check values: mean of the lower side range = 10.1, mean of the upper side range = 20.5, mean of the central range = 11.3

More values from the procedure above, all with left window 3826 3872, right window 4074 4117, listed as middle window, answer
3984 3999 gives -0.228 mag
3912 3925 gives -0.198 mag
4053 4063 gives 0.008 mag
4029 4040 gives -0.204 mag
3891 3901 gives -0.247 mag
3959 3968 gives 0.342 mag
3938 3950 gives 0.128 mag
